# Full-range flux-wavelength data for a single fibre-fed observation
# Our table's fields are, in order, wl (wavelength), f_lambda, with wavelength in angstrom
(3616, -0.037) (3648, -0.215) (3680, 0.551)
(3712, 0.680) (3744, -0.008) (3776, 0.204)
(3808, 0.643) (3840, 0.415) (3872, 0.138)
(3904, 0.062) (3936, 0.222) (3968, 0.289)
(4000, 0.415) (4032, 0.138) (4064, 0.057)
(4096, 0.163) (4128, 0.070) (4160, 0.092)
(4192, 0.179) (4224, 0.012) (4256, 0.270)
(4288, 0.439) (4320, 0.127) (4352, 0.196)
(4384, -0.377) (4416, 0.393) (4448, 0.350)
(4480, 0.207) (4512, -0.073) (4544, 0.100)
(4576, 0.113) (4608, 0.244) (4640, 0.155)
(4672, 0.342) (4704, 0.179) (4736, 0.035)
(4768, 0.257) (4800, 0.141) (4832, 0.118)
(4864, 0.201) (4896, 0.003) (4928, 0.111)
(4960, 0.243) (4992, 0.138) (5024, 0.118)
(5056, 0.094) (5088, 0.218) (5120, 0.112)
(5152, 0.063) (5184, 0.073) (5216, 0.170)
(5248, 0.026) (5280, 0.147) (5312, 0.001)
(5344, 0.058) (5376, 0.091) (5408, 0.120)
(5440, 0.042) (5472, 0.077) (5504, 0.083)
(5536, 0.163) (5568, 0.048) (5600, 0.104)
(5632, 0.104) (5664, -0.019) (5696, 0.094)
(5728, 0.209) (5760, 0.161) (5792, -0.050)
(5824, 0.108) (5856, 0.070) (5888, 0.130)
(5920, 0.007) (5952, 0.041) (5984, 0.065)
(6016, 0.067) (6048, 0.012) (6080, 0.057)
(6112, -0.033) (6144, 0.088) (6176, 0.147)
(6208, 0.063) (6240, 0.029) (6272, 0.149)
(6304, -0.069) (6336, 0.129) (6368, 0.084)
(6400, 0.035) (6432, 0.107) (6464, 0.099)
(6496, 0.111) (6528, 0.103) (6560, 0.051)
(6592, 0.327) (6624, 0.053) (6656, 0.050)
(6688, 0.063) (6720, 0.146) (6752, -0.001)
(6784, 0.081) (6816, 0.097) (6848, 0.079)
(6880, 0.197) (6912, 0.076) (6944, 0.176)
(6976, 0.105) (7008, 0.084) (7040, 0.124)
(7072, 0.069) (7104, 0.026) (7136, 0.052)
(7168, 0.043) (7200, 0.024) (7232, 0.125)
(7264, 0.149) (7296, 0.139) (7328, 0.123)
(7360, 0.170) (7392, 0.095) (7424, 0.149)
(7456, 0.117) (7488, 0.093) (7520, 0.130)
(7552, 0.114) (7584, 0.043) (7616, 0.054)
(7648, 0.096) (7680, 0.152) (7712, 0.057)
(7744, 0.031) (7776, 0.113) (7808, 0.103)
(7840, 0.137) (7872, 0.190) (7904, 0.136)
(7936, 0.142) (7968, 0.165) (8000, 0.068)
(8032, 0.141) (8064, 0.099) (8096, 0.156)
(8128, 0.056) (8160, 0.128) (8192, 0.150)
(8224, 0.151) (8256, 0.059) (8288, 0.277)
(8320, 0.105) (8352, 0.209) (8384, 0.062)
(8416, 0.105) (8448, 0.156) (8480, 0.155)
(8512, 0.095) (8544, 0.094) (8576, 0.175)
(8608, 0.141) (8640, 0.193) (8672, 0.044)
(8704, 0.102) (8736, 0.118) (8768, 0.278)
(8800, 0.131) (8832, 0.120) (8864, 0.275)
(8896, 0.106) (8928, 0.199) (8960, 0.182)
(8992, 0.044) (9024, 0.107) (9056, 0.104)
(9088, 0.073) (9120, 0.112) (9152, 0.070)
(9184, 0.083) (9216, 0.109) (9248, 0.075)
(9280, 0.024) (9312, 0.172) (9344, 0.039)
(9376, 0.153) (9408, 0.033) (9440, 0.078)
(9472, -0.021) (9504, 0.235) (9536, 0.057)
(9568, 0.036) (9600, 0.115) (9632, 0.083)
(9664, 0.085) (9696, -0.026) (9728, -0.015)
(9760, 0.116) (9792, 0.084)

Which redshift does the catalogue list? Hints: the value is 0.77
